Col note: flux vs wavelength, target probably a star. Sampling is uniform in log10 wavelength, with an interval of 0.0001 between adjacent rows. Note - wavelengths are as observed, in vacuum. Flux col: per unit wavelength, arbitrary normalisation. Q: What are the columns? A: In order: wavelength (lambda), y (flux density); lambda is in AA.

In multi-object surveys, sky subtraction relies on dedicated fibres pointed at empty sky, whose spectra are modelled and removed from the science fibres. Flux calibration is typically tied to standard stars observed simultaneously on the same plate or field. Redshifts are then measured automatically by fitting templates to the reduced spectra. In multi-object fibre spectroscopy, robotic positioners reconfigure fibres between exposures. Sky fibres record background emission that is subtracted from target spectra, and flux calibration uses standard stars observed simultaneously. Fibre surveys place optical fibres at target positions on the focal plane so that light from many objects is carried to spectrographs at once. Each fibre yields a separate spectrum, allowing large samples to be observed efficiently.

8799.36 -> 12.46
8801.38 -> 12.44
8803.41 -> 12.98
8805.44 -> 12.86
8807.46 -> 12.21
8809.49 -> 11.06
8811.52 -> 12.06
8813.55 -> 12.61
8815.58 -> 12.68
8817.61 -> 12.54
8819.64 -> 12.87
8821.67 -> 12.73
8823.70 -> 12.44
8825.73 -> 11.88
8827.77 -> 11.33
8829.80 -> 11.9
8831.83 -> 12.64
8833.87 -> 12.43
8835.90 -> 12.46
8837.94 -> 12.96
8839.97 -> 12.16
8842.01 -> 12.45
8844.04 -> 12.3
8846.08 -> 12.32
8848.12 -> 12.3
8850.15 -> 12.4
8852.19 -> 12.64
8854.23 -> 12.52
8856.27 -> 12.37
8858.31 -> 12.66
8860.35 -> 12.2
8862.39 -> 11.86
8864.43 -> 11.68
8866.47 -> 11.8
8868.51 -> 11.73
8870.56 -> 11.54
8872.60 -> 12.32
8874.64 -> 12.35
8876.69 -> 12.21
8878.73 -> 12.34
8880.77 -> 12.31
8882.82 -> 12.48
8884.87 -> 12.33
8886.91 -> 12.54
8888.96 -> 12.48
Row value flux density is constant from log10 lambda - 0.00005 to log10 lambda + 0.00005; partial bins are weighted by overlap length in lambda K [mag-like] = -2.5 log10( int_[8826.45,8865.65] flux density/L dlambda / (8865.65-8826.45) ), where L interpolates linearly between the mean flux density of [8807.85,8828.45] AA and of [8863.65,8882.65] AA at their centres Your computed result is -0.01 mag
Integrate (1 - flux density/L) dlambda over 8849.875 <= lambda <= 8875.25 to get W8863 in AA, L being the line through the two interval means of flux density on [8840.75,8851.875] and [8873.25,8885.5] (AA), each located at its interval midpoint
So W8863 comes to 0.4 AA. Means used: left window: 12.4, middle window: 12.1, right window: 12.3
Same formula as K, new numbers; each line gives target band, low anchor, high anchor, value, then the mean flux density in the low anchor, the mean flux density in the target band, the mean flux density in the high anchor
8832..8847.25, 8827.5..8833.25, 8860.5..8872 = -0.04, 12.1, 12.4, 11.8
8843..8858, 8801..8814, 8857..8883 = -0.02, 12.3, 12.4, 12.1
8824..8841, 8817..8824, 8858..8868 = 0.02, 12.7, 12.2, 12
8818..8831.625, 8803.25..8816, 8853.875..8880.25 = 0.00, 12.3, 12.2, 12.1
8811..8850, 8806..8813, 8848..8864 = -0.02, 11.9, 12.4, 12.4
